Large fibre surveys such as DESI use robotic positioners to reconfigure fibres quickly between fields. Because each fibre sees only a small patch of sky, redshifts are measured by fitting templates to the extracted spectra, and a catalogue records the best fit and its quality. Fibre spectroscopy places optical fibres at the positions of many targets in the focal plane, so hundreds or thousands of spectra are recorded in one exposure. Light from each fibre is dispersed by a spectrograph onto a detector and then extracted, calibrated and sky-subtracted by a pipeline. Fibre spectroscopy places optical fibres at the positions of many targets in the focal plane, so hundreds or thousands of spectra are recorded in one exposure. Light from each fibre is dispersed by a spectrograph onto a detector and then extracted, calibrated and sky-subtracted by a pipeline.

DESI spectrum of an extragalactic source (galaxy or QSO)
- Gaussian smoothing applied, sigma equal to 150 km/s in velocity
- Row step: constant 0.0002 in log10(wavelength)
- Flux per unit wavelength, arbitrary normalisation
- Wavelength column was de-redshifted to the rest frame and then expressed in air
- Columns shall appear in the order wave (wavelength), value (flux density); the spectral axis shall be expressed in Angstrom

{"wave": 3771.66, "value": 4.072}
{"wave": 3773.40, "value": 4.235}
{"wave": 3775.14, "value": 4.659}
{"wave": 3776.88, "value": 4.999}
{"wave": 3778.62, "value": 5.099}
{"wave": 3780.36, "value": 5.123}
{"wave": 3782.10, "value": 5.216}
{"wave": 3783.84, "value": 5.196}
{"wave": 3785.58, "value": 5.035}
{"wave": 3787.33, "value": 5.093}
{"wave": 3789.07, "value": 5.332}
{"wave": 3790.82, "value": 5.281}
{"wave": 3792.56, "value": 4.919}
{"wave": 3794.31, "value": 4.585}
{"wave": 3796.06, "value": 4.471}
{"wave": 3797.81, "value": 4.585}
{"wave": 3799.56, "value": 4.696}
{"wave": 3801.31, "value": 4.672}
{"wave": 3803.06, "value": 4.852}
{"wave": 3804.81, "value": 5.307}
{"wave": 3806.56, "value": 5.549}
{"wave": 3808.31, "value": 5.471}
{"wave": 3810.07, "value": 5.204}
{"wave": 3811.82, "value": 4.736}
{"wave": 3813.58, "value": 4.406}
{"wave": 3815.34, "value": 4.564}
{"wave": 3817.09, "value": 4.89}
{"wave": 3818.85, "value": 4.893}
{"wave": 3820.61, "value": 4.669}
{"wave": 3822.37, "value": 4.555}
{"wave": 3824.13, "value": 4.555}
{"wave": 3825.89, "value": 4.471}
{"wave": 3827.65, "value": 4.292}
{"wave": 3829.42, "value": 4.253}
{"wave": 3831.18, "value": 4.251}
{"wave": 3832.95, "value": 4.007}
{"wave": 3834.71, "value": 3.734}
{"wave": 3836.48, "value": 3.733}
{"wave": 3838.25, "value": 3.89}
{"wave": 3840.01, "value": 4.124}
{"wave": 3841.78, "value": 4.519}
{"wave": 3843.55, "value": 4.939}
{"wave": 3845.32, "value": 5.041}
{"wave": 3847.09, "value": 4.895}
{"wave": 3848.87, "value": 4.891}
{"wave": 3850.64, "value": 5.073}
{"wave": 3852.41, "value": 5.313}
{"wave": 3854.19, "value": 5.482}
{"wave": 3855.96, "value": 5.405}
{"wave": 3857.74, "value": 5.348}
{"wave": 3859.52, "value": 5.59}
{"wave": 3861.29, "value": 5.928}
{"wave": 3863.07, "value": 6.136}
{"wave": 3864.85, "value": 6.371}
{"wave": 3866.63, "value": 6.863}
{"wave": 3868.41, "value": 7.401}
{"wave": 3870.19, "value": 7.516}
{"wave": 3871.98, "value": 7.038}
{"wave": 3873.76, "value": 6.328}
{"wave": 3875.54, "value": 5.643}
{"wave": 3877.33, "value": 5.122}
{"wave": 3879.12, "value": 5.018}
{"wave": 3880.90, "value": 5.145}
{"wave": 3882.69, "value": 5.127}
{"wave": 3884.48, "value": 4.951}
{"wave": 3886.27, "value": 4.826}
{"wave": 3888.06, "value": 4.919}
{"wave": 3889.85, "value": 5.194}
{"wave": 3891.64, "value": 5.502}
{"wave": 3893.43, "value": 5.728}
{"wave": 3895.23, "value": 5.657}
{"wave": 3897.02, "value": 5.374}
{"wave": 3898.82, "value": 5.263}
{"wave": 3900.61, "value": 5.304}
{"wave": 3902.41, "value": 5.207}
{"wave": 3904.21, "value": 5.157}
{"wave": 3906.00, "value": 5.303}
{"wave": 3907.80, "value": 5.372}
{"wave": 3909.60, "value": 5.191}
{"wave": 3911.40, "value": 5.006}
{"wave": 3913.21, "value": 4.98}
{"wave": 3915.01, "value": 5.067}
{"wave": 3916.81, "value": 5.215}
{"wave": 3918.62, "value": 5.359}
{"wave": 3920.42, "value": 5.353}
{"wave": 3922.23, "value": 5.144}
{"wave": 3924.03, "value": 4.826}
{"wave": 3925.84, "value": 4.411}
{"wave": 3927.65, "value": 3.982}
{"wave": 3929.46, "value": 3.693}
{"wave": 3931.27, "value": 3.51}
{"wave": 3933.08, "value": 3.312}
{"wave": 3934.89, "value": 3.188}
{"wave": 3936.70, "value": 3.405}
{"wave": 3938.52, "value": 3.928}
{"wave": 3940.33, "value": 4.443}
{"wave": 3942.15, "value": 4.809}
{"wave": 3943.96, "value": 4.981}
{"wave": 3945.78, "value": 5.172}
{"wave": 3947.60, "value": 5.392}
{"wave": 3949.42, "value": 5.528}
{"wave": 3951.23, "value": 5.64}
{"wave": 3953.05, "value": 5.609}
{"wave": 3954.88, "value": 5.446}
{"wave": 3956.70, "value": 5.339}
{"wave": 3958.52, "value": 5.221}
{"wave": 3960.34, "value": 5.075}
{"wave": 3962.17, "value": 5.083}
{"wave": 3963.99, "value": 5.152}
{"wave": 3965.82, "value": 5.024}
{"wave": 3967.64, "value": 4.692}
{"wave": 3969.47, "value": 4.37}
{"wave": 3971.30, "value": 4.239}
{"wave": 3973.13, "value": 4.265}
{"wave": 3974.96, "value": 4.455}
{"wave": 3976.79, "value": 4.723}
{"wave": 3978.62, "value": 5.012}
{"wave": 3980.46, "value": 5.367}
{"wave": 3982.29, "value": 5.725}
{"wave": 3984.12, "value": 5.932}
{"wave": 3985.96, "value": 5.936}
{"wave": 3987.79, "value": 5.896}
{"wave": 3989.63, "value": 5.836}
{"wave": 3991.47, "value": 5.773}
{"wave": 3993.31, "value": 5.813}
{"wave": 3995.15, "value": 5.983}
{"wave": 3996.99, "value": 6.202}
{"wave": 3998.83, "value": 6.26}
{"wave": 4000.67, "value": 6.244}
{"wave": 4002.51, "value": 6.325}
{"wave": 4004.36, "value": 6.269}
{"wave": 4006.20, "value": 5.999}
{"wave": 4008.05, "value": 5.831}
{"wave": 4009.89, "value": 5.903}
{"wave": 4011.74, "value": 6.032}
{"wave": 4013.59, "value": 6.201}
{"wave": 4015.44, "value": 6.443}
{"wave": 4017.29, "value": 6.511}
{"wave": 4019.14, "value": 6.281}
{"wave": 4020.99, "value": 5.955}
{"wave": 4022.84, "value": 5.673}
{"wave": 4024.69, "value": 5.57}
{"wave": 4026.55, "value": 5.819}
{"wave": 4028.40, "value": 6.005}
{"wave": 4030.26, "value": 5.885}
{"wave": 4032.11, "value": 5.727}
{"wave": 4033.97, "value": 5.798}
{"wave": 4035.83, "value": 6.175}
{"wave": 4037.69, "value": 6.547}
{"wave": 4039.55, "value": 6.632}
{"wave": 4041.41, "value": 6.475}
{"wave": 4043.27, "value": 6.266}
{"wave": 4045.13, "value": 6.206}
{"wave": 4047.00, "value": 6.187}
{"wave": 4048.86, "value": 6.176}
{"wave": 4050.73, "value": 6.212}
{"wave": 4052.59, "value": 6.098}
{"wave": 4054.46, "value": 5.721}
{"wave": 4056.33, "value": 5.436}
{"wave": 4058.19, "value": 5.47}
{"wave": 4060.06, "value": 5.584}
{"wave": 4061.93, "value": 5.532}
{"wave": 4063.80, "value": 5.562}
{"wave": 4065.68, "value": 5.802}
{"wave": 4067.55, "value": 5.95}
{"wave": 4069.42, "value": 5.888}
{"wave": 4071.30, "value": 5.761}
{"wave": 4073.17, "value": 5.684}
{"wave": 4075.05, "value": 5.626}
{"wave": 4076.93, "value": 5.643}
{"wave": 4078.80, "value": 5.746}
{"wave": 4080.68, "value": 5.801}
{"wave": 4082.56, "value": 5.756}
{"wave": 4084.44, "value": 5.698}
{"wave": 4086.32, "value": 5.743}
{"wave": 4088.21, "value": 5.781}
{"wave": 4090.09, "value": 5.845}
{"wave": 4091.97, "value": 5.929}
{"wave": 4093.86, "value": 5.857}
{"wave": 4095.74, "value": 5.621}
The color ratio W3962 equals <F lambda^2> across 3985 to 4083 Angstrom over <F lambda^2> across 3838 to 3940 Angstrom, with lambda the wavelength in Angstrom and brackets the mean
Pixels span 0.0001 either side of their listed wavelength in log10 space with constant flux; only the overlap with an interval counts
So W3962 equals 1.25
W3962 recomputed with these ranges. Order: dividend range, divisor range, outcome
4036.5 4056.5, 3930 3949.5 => 1.53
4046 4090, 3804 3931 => 1.25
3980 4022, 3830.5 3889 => 1.22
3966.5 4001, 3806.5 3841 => 1.31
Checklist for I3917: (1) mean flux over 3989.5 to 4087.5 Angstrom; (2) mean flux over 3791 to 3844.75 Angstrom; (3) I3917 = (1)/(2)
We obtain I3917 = 1.3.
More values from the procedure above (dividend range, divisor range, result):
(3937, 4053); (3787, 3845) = 1.21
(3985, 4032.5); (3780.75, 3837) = 1.27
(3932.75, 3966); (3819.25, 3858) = 1.05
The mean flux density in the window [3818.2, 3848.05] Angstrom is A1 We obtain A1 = 4.4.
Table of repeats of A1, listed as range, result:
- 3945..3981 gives 5.04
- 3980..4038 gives 6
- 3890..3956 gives 4.91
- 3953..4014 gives 5.5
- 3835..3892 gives 5.4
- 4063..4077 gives 5.74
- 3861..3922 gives 5.56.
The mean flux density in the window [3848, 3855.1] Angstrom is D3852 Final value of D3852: 5.2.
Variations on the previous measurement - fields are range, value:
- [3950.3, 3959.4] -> 5.45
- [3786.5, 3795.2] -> 5.04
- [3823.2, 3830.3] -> 4.39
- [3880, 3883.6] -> 5.14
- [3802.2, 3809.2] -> 5.3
